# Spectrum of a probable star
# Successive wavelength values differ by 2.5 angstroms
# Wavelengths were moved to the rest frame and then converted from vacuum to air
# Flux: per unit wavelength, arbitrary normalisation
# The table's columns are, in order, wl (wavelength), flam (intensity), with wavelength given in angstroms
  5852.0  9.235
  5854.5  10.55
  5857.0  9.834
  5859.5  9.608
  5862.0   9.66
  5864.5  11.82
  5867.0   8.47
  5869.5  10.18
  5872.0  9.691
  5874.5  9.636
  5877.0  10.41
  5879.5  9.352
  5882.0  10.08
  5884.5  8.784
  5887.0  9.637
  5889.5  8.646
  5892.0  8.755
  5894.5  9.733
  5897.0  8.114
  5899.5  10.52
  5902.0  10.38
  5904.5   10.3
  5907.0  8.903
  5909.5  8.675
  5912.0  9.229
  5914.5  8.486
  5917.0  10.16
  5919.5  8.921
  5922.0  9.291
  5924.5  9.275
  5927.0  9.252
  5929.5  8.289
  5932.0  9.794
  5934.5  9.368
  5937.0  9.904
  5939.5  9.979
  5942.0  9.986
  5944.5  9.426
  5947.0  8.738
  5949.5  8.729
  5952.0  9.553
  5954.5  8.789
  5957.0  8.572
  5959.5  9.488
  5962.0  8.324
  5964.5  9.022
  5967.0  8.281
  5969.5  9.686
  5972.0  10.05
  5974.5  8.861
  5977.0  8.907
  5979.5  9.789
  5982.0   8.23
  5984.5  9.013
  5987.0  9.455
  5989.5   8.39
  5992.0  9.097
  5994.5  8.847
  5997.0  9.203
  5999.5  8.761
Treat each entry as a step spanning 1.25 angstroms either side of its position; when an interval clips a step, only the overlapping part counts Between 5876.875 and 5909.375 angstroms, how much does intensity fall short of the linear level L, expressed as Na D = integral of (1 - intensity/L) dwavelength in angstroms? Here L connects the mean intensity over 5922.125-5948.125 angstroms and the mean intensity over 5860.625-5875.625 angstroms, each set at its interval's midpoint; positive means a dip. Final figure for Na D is 0.9 angstroms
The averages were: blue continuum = 9.91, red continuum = 9.4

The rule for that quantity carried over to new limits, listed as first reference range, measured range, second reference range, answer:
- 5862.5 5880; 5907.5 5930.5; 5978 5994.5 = 1.2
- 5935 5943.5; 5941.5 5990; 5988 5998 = 1.7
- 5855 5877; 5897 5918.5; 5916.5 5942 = 0.2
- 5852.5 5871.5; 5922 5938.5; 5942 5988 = 0.1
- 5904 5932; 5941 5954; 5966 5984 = -0.1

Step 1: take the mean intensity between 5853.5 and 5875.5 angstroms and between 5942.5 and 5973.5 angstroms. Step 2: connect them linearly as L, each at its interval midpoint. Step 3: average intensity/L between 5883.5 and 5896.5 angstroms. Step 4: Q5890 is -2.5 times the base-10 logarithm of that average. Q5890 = 0.07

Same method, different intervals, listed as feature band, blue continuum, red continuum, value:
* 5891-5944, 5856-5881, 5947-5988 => 0.006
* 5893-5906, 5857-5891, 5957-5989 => -0.028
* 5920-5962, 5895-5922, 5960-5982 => -0.003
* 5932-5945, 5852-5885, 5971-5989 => -0.040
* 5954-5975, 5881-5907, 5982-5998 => 0.007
